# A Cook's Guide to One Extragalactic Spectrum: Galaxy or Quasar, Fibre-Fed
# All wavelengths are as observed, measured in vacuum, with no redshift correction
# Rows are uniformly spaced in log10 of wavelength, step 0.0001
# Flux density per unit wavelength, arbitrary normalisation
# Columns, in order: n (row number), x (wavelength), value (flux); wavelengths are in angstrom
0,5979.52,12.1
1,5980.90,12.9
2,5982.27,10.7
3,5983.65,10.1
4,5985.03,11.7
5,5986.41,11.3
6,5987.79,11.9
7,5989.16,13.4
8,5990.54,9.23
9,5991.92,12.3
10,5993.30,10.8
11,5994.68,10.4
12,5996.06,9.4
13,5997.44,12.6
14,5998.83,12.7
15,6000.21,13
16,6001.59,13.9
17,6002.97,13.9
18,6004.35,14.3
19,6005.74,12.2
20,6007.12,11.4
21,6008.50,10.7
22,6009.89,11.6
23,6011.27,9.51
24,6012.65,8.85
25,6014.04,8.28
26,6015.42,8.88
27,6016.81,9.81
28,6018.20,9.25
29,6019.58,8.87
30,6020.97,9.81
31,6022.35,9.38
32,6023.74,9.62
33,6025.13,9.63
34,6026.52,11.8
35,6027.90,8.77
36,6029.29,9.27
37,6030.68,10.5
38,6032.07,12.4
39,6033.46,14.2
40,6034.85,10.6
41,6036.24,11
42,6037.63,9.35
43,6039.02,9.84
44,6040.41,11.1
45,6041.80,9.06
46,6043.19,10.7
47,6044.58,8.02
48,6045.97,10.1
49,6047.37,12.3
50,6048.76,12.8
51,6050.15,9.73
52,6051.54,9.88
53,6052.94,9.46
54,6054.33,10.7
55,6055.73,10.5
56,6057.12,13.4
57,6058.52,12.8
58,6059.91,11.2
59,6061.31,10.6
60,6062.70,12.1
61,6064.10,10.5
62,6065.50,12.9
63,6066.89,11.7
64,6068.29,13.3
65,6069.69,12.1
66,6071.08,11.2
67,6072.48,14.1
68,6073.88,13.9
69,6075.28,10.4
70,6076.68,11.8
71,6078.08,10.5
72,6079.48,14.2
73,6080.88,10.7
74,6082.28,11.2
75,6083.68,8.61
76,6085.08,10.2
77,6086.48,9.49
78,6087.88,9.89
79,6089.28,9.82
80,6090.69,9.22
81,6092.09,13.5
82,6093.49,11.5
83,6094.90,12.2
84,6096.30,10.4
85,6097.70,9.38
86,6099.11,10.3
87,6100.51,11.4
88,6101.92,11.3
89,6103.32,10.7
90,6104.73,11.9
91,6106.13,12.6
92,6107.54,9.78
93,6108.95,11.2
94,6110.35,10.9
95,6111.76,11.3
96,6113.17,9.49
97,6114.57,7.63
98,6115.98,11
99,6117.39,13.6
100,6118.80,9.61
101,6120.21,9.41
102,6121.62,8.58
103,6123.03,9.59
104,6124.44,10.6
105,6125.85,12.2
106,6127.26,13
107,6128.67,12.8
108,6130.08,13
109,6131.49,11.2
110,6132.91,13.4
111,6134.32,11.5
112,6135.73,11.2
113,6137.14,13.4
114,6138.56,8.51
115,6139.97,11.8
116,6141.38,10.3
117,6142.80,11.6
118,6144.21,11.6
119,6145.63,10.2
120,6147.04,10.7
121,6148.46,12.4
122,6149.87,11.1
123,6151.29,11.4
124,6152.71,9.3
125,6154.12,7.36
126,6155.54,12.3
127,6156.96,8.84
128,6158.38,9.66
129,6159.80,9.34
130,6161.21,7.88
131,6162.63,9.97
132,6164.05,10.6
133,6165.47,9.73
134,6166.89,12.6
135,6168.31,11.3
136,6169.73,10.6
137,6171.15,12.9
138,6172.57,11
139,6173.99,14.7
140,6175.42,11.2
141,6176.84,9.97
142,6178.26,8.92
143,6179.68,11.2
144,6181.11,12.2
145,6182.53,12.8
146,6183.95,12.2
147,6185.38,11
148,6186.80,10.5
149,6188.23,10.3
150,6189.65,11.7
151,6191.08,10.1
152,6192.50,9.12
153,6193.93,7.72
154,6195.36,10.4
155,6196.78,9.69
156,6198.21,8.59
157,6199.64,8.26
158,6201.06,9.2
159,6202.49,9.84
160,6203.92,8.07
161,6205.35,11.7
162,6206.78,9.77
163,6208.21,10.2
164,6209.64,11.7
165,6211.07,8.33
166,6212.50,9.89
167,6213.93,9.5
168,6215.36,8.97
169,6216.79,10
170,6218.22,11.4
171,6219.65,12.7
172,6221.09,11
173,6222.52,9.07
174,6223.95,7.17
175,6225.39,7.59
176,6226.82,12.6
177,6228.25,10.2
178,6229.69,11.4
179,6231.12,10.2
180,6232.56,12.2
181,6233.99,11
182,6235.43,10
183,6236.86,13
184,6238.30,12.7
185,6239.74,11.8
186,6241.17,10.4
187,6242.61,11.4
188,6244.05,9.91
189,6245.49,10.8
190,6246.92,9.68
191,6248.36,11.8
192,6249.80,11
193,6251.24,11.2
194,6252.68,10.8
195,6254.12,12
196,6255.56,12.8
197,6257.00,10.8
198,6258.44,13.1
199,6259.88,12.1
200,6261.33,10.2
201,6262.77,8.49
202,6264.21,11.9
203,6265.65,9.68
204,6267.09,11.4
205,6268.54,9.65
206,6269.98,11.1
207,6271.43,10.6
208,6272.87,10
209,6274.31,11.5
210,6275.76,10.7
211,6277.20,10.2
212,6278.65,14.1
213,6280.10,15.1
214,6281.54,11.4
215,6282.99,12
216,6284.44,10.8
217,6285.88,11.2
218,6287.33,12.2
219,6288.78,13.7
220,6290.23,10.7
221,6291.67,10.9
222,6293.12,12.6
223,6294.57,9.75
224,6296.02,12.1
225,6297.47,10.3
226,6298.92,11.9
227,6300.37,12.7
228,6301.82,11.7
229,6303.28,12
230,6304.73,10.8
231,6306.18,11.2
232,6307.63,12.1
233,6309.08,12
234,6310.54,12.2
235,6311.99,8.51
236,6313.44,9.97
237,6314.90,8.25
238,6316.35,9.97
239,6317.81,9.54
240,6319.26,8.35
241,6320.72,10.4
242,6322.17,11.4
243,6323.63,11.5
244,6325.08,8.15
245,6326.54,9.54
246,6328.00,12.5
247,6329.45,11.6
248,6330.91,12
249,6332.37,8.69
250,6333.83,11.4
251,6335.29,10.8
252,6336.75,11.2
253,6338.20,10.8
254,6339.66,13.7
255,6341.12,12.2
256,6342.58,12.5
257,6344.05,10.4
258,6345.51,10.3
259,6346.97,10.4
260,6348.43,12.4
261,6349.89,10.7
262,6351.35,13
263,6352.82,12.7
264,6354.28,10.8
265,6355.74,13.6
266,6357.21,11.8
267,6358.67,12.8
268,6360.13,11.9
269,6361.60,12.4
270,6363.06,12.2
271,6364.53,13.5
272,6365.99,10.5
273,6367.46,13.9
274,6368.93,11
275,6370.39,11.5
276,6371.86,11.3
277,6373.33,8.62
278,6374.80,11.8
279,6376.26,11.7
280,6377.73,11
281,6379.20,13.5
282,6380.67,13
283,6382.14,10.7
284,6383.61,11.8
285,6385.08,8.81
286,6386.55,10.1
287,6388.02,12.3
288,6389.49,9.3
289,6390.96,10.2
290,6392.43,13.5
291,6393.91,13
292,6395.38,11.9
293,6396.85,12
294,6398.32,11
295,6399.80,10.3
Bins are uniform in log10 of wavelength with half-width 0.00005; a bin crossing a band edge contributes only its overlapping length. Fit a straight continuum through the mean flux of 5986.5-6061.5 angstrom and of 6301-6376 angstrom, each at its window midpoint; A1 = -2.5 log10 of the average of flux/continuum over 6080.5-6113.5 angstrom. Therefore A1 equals 0.02 mag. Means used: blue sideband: 10.9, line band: 10.7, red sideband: 11.2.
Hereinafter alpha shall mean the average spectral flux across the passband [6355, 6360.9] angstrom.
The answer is 12.5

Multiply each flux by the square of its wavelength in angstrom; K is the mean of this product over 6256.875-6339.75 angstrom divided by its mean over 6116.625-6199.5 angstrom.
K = 1.07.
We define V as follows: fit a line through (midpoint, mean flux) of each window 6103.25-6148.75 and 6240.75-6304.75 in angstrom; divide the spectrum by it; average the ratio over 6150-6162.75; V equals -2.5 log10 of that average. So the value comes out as 0.16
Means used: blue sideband 11.1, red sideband 11.3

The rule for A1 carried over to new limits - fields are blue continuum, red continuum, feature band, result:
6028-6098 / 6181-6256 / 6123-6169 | -0.02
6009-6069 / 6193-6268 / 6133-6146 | -0.07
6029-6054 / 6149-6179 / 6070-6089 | -0.07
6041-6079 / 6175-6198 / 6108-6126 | 0.07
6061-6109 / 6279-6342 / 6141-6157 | 0.06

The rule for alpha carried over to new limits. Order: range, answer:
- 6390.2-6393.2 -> 11.8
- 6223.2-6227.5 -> 9.09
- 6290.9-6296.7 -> 11.3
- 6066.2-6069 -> 12.5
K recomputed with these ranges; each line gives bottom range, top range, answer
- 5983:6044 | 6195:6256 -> 1.03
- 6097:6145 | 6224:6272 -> 1.03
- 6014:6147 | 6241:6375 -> 1.11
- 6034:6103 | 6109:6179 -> 1.01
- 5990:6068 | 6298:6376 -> 1.15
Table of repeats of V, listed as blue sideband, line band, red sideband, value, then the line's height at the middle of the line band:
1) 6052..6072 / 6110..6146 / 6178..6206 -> -0.02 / 10.9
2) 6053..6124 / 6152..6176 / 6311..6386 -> 0.06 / 11.1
